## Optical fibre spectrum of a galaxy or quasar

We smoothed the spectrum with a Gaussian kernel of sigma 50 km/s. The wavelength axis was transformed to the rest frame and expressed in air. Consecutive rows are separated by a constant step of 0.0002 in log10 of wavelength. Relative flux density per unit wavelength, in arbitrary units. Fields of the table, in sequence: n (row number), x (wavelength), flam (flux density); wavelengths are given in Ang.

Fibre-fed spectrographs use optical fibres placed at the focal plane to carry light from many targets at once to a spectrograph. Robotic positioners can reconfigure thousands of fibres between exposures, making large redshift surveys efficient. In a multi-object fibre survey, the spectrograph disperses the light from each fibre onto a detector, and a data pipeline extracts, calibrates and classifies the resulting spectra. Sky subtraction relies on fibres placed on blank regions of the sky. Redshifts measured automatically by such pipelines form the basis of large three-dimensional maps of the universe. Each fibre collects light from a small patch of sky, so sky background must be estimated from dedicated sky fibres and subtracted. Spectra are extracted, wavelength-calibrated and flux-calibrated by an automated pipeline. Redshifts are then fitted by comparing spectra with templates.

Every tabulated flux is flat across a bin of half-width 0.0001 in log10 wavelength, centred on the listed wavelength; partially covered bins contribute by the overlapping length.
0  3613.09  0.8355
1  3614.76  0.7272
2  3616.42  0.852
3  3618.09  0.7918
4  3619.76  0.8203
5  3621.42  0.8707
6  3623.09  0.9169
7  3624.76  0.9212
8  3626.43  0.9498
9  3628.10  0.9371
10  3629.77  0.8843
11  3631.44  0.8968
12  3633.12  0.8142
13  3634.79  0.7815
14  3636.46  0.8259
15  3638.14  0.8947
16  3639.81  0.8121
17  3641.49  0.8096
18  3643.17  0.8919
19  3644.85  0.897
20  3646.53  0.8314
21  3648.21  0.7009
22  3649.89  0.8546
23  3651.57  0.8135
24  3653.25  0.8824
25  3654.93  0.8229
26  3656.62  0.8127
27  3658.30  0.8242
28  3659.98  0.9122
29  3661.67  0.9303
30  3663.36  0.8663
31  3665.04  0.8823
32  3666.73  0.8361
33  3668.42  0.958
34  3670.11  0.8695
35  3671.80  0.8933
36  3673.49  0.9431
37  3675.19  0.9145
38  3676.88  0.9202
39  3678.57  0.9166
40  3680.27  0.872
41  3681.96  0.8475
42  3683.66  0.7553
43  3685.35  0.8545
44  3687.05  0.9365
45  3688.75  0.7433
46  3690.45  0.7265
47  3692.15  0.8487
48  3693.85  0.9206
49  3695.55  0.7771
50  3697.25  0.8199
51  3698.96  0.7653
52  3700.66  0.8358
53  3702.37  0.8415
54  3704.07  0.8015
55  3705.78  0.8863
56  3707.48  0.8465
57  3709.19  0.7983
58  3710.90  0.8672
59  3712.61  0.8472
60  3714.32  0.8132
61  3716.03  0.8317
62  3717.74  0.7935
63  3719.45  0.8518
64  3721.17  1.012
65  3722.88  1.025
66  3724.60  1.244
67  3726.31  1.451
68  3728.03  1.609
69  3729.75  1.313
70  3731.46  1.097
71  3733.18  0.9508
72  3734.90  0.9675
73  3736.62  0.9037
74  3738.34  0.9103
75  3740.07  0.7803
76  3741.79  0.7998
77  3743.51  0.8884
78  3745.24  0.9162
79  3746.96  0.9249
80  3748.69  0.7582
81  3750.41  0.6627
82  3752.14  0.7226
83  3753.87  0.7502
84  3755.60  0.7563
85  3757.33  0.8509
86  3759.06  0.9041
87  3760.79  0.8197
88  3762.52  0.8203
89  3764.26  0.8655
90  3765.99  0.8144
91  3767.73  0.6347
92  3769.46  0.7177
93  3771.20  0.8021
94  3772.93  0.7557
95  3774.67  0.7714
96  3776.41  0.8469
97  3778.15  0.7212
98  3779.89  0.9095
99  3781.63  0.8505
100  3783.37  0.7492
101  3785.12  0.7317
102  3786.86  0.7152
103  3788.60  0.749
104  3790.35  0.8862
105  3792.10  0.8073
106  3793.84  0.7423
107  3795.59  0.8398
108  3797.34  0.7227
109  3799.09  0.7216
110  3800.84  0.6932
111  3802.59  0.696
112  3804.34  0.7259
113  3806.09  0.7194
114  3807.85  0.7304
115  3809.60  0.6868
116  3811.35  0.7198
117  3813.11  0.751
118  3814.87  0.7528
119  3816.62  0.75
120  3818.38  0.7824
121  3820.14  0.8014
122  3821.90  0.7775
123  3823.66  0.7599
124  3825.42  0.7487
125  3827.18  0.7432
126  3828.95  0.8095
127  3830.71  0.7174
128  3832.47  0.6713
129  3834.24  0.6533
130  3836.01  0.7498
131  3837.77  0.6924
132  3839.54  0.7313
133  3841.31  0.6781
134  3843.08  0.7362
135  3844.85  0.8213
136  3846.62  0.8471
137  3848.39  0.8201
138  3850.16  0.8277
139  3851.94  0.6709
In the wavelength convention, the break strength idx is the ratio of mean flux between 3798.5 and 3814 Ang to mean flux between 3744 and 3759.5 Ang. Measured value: 0.89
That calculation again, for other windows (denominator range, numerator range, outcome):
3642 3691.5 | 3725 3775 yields 1.05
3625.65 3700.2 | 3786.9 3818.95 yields 0.87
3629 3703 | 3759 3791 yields 0.93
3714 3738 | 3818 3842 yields 0.69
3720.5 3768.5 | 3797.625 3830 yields 0.80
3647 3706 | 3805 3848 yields 0.87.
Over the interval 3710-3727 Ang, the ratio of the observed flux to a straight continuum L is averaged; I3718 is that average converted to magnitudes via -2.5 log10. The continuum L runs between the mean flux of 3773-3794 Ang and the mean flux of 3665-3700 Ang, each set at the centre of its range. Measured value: -0.16 mag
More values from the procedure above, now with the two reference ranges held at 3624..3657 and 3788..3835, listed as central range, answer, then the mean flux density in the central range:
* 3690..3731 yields -0.17 mag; 0.943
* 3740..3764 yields -0.04 mag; 0.813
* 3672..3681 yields -0.10 mag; 0.912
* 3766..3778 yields 0.02 mag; 0.757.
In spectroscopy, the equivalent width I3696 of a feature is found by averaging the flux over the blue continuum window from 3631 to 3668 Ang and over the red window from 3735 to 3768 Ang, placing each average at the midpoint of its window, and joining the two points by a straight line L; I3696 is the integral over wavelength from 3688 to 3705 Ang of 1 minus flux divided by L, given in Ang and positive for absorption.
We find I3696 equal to 0.5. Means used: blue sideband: 0.846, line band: 0.809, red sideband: 0.821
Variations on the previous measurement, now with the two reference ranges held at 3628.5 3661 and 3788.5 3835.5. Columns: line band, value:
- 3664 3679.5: -1.4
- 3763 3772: 0.0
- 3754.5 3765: -0.8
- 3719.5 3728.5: -4.7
